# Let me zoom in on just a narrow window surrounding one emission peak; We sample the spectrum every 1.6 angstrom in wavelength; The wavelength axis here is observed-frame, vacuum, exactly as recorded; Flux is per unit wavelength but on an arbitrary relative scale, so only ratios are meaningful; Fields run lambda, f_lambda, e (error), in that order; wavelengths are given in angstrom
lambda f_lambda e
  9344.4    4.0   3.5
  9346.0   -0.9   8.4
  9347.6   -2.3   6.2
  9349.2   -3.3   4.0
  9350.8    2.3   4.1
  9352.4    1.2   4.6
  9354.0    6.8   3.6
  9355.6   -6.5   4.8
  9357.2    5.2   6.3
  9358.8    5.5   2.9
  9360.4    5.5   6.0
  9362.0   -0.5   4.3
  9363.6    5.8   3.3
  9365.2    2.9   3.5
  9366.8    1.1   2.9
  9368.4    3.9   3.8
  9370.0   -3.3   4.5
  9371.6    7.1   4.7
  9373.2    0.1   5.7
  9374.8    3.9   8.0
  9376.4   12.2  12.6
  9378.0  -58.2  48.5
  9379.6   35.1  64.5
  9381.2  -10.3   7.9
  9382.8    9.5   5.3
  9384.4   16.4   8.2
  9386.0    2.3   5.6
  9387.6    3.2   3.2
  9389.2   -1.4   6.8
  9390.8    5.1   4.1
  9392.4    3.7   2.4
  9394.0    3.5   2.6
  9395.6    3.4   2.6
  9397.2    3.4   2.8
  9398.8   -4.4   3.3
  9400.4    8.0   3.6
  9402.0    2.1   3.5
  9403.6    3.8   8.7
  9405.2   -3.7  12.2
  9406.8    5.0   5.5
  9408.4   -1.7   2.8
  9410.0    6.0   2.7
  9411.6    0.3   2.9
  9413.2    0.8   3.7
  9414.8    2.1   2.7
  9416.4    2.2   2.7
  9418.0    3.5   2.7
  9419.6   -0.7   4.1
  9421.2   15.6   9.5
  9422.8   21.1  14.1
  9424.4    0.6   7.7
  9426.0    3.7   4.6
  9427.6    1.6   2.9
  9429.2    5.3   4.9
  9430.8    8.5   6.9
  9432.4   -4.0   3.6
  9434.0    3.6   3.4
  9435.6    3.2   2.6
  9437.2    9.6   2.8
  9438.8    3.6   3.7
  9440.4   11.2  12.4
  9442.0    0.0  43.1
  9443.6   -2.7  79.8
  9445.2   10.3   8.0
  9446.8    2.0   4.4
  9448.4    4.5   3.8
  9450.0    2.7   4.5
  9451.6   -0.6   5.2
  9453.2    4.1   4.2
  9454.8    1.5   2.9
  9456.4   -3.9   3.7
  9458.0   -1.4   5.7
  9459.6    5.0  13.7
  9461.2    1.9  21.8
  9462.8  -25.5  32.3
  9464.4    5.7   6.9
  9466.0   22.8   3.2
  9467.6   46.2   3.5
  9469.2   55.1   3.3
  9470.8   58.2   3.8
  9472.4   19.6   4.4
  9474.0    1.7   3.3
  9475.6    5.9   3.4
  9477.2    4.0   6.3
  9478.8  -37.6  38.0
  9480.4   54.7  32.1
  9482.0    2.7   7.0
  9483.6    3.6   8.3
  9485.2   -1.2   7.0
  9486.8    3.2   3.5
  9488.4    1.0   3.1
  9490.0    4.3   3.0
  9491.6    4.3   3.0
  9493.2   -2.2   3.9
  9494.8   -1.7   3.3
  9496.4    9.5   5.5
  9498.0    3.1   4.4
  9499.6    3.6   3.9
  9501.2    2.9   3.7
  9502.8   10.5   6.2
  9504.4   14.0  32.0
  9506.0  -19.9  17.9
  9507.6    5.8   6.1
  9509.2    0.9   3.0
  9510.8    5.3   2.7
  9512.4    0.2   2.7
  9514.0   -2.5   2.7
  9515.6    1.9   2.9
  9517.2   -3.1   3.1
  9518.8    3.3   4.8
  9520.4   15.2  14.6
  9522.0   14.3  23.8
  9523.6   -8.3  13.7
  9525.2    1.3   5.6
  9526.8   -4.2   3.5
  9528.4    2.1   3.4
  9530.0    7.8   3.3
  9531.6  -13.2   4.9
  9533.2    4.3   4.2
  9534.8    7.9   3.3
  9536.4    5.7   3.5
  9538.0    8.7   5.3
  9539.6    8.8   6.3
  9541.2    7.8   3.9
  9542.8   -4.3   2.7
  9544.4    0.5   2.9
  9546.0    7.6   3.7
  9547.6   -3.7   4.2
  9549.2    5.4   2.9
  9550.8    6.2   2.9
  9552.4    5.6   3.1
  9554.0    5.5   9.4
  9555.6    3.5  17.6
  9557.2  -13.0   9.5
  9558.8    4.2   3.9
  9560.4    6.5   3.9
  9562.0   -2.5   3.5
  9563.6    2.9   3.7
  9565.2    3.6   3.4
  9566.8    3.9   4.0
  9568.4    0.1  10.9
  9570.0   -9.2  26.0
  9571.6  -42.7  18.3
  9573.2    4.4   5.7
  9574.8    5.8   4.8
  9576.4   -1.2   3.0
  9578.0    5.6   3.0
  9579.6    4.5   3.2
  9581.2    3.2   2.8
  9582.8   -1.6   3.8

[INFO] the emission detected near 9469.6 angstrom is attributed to [O III]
